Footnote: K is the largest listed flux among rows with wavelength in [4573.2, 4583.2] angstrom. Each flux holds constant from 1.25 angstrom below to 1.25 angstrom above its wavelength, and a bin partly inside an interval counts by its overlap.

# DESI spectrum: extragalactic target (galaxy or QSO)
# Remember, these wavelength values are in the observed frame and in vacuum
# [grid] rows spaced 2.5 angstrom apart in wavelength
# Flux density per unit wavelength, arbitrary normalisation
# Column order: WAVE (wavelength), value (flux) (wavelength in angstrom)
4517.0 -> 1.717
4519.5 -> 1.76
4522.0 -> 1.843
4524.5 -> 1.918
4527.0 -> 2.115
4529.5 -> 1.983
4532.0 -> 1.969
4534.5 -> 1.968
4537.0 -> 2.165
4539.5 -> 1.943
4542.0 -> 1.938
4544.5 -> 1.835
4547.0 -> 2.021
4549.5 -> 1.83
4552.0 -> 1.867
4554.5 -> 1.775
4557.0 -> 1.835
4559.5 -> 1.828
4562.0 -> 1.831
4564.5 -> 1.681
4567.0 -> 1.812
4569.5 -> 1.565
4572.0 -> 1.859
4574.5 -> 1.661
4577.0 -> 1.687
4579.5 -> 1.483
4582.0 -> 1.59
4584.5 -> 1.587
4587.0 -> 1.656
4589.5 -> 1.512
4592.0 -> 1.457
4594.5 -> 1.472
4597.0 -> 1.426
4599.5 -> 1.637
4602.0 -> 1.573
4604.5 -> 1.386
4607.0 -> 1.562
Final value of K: 1.687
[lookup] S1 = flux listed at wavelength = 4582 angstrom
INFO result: 1.59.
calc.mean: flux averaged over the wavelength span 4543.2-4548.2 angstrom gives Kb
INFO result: 1.93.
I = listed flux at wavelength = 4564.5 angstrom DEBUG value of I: 1.681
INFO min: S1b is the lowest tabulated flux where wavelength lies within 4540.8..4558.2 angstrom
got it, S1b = 1.775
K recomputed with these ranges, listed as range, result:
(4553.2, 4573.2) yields 1.859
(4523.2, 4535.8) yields 2.115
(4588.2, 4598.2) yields 1.512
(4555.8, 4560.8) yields 1.835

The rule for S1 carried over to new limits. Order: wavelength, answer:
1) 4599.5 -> 1.637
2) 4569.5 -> 1.565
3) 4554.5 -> 1.775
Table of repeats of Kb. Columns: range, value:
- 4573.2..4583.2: 1.61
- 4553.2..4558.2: 1.81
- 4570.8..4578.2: 1.74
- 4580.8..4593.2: 1.56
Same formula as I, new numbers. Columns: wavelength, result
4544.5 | 1.835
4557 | 1.835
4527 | 2.115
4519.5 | 1.76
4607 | 1.562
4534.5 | 1.968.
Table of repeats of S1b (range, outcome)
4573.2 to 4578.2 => 1.661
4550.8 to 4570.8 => 1.565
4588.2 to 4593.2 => 1.457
